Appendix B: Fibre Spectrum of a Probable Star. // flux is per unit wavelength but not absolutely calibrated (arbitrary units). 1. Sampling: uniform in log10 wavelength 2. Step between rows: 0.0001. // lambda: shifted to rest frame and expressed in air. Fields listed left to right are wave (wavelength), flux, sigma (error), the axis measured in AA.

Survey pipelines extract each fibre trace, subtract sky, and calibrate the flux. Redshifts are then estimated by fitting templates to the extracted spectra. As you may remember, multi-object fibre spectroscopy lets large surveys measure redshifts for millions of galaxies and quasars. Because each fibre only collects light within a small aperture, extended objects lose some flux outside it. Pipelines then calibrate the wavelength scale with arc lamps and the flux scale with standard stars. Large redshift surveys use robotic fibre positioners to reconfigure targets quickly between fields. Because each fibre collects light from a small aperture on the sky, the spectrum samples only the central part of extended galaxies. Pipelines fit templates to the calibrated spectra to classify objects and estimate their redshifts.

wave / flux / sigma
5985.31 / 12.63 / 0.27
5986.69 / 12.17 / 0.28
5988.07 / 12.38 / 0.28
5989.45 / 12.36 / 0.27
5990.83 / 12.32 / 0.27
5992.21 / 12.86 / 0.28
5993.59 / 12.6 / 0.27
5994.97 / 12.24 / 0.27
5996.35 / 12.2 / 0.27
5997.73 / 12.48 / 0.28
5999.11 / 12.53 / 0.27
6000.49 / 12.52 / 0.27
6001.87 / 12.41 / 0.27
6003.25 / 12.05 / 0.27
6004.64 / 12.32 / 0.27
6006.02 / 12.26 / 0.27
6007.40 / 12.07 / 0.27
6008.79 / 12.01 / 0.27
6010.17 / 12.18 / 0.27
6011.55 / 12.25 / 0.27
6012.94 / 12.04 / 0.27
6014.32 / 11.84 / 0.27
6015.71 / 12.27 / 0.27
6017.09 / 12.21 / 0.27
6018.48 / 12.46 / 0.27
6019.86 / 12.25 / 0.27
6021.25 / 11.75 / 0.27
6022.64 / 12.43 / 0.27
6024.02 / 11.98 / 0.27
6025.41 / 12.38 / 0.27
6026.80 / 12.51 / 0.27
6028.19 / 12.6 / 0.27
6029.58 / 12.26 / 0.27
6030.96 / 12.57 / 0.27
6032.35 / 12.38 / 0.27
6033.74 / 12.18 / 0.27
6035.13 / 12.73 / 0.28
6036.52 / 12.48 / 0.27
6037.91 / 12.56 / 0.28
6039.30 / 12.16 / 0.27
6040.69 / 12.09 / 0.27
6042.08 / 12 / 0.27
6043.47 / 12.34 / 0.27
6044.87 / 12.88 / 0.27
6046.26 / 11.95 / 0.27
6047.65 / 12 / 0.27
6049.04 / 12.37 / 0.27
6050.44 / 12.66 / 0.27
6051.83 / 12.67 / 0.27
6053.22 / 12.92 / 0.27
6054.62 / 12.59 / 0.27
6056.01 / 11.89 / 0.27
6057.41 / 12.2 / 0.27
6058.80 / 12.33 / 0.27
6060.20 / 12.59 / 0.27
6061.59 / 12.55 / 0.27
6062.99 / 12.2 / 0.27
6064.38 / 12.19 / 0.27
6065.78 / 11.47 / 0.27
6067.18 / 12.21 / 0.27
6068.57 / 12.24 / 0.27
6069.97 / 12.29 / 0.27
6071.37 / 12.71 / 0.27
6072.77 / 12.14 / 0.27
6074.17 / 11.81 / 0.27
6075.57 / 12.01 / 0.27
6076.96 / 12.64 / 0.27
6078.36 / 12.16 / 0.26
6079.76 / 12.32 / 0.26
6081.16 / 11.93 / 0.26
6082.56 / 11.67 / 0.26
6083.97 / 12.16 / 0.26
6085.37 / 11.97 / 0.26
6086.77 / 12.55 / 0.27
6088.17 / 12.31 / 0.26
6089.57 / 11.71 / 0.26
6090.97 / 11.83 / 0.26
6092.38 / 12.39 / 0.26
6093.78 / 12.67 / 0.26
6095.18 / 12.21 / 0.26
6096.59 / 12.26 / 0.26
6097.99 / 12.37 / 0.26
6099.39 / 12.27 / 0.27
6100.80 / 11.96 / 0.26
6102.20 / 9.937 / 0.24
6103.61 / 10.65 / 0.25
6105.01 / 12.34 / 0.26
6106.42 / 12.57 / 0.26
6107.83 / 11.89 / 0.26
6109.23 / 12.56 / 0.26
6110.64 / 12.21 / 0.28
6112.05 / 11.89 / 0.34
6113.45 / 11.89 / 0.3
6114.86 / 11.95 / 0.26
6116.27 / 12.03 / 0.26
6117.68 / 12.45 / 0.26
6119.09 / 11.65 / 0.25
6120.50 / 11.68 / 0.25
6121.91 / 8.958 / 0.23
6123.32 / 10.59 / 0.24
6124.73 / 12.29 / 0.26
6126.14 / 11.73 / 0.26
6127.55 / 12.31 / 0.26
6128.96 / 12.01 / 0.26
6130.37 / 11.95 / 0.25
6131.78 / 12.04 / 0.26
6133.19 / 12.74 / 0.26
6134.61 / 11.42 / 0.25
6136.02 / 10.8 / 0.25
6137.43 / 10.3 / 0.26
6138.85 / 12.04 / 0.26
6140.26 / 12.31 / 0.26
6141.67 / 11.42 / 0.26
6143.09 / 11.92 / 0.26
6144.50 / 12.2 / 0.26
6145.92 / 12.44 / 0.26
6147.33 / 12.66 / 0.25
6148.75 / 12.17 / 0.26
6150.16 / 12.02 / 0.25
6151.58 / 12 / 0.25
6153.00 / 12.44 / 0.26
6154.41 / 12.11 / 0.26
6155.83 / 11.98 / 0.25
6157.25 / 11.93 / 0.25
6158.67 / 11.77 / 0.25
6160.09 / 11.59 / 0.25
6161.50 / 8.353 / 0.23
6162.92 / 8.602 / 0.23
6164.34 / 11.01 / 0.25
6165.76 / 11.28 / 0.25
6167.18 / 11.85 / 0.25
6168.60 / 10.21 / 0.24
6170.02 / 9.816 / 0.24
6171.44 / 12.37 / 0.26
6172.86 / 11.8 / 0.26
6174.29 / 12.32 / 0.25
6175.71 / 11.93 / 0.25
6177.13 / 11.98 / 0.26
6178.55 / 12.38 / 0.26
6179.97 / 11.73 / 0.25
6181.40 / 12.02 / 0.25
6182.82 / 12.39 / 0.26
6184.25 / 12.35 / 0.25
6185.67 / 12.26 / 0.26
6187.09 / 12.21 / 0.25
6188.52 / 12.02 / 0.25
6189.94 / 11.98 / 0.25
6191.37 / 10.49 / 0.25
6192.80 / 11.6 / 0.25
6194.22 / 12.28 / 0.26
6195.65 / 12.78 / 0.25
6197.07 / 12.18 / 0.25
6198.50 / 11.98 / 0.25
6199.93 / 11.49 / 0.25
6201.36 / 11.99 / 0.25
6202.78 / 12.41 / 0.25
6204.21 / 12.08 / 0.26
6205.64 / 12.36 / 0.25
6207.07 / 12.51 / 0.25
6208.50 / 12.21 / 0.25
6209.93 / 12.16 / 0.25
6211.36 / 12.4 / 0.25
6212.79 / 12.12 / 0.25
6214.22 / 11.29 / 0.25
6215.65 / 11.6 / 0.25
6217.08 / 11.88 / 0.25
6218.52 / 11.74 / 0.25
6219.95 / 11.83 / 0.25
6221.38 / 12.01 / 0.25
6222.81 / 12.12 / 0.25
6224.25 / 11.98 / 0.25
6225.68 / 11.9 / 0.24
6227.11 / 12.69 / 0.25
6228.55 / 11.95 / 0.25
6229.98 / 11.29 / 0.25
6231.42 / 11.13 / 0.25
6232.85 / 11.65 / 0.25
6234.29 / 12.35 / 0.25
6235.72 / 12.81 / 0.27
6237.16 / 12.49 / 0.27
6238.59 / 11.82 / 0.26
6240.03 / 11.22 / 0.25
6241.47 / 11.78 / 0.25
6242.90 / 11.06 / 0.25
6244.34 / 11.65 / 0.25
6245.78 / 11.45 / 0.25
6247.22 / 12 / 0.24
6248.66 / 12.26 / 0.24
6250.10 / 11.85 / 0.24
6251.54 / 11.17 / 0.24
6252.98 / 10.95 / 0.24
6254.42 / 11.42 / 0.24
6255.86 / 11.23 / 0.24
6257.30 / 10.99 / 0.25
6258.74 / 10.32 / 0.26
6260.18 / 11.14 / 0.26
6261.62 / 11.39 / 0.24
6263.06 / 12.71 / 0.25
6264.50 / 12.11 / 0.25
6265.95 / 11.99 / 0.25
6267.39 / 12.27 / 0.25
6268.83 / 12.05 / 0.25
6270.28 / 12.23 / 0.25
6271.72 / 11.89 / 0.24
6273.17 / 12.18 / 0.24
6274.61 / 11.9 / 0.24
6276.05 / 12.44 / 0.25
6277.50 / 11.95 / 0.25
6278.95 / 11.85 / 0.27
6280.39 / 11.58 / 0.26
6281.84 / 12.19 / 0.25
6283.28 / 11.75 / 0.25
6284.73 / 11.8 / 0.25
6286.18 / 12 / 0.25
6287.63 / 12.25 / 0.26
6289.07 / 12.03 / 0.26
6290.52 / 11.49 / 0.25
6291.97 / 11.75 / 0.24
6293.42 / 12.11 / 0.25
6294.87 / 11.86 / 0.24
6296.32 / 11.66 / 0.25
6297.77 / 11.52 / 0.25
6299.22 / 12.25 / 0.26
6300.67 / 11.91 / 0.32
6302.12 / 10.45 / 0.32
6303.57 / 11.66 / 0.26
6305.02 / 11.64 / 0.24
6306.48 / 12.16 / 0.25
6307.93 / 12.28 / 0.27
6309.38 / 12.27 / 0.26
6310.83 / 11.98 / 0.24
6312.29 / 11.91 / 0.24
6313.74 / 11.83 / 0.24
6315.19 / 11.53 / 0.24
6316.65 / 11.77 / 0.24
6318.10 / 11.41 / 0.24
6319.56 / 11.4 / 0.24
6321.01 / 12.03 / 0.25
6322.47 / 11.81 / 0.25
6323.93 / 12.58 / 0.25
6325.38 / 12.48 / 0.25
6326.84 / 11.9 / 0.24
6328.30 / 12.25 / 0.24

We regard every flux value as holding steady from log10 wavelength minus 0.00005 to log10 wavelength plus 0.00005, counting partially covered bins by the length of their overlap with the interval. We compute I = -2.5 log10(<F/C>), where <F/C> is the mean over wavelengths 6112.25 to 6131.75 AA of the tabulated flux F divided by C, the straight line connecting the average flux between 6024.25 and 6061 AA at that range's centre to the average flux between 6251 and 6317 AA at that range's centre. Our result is 0.05 mag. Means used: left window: 12.4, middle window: 11.7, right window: 11.8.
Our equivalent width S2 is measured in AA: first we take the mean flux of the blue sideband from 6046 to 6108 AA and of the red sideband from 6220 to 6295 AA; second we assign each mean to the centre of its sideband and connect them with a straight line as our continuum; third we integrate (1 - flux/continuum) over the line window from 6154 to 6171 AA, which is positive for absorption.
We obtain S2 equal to 1.58 AA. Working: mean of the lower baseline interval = 12.2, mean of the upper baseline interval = 11.8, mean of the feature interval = 10.9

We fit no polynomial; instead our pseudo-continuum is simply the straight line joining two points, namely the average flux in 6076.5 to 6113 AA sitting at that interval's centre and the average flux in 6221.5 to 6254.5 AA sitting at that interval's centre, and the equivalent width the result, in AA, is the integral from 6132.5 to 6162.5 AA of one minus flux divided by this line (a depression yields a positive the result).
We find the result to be 0.6 AA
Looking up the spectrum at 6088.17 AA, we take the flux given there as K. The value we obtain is 12.31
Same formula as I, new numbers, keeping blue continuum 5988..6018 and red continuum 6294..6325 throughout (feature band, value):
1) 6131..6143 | 0.04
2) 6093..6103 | 0.02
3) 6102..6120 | 0.02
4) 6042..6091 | 0.00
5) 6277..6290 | -0.01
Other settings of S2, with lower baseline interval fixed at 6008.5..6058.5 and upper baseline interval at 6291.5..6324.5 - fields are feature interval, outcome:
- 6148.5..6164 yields 1.0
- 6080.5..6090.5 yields 0.1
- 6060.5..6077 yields 0.1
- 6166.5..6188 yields 0.4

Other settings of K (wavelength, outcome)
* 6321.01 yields 12.03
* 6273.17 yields 12.18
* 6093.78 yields 12.67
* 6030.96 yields 12.57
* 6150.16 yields 12.02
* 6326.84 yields 11.9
